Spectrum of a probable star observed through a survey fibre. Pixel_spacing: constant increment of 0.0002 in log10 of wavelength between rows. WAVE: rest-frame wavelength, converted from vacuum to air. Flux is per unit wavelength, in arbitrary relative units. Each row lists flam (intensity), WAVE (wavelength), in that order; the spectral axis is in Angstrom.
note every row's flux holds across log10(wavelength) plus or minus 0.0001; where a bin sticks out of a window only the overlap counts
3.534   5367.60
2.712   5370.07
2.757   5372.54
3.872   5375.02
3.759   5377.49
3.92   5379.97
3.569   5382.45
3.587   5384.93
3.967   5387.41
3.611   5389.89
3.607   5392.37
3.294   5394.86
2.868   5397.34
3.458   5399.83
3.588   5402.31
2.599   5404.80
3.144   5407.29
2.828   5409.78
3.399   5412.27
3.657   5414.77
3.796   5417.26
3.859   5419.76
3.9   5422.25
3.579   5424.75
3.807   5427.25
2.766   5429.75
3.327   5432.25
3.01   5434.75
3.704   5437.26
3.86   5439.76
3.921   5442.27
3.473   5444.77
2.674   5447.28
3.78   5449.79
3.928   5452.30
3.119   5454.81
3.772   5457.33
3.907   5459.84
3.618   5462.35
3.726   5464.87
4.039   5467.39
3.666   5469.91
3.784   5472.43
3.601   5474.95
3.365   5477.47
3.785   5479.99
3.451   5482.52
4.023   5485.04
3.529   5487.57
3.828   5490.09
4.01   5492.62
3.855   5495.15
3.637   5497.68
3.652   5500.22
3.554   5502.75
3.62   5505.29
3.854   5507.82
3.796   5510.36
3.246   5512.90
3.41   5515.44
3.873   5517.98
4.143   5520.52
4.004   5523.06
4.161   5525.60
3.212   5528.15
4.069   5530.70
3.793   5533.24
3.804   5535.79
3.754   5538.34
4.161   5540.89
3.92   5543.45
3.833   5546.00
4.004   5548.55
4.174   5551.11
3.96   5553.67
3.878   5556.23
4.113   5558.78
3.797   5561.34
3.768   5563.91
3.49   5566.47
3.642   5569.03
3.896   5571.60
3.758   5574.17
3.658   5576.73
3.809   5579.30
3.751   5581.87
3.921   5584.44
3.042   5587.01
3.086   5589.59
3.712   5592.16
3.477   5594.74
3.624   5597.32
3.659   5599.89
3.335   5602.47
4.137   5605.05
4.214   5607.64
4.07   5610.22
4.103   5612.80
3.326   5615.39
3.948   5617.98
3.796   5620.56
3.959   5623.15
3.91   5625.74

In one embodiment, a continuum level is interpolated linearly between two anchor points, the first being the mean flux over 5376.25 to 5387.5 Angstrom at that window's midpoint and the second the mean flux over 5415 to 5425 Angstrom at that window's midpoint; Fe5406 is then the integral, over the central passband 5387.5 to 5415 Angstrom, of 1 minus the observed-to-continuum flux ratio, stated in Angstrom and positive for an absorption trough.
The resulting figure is 3.5 Angstrom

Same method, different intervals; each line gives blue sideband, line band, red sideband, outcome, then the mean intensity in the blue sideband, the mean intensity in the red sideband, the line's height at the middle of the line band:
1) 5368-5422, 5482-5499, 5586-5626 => -1.0 Angstrom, 3.43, 3.71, 3.56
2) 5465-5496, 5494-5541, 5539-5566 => 1.1 Angstrom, 3.74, 3.94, 3.84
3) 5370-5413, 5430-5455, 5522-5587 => 0.4 Angstrom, 3.38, 3.84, 3.52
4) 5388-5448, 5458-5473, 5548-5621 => -1.2 Angstrom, 3.42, 3.76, 3.52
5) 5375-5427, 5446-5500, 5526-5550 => 0.3 Angstrom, 3.51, 3.85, 3.69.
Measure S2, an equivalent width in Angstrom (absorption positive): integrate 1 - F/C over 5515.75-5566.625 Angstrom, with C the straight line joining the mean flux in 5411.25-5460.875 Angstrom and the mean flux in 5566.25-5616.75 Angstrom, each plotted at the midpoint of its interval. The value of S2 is -3.45 Angstrom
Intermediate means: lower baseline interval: 3.56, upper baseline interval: 3.69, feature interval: 3.9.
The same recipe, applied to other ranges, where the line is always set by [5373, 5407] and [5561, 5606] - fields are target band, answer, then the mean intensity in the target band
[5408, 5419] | 0.25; 3.42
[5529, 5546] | -1.38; 3.89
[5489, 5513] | -1.04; 3.73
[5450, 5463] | -0.52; 3.68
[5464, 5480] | -0.69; 3.7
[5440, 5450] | 0.17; 3.47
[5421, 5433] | 0.11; 3.48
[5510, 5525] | -0.74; 3.76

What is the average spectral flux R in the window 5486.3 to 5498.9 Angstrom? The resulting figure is 3.77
